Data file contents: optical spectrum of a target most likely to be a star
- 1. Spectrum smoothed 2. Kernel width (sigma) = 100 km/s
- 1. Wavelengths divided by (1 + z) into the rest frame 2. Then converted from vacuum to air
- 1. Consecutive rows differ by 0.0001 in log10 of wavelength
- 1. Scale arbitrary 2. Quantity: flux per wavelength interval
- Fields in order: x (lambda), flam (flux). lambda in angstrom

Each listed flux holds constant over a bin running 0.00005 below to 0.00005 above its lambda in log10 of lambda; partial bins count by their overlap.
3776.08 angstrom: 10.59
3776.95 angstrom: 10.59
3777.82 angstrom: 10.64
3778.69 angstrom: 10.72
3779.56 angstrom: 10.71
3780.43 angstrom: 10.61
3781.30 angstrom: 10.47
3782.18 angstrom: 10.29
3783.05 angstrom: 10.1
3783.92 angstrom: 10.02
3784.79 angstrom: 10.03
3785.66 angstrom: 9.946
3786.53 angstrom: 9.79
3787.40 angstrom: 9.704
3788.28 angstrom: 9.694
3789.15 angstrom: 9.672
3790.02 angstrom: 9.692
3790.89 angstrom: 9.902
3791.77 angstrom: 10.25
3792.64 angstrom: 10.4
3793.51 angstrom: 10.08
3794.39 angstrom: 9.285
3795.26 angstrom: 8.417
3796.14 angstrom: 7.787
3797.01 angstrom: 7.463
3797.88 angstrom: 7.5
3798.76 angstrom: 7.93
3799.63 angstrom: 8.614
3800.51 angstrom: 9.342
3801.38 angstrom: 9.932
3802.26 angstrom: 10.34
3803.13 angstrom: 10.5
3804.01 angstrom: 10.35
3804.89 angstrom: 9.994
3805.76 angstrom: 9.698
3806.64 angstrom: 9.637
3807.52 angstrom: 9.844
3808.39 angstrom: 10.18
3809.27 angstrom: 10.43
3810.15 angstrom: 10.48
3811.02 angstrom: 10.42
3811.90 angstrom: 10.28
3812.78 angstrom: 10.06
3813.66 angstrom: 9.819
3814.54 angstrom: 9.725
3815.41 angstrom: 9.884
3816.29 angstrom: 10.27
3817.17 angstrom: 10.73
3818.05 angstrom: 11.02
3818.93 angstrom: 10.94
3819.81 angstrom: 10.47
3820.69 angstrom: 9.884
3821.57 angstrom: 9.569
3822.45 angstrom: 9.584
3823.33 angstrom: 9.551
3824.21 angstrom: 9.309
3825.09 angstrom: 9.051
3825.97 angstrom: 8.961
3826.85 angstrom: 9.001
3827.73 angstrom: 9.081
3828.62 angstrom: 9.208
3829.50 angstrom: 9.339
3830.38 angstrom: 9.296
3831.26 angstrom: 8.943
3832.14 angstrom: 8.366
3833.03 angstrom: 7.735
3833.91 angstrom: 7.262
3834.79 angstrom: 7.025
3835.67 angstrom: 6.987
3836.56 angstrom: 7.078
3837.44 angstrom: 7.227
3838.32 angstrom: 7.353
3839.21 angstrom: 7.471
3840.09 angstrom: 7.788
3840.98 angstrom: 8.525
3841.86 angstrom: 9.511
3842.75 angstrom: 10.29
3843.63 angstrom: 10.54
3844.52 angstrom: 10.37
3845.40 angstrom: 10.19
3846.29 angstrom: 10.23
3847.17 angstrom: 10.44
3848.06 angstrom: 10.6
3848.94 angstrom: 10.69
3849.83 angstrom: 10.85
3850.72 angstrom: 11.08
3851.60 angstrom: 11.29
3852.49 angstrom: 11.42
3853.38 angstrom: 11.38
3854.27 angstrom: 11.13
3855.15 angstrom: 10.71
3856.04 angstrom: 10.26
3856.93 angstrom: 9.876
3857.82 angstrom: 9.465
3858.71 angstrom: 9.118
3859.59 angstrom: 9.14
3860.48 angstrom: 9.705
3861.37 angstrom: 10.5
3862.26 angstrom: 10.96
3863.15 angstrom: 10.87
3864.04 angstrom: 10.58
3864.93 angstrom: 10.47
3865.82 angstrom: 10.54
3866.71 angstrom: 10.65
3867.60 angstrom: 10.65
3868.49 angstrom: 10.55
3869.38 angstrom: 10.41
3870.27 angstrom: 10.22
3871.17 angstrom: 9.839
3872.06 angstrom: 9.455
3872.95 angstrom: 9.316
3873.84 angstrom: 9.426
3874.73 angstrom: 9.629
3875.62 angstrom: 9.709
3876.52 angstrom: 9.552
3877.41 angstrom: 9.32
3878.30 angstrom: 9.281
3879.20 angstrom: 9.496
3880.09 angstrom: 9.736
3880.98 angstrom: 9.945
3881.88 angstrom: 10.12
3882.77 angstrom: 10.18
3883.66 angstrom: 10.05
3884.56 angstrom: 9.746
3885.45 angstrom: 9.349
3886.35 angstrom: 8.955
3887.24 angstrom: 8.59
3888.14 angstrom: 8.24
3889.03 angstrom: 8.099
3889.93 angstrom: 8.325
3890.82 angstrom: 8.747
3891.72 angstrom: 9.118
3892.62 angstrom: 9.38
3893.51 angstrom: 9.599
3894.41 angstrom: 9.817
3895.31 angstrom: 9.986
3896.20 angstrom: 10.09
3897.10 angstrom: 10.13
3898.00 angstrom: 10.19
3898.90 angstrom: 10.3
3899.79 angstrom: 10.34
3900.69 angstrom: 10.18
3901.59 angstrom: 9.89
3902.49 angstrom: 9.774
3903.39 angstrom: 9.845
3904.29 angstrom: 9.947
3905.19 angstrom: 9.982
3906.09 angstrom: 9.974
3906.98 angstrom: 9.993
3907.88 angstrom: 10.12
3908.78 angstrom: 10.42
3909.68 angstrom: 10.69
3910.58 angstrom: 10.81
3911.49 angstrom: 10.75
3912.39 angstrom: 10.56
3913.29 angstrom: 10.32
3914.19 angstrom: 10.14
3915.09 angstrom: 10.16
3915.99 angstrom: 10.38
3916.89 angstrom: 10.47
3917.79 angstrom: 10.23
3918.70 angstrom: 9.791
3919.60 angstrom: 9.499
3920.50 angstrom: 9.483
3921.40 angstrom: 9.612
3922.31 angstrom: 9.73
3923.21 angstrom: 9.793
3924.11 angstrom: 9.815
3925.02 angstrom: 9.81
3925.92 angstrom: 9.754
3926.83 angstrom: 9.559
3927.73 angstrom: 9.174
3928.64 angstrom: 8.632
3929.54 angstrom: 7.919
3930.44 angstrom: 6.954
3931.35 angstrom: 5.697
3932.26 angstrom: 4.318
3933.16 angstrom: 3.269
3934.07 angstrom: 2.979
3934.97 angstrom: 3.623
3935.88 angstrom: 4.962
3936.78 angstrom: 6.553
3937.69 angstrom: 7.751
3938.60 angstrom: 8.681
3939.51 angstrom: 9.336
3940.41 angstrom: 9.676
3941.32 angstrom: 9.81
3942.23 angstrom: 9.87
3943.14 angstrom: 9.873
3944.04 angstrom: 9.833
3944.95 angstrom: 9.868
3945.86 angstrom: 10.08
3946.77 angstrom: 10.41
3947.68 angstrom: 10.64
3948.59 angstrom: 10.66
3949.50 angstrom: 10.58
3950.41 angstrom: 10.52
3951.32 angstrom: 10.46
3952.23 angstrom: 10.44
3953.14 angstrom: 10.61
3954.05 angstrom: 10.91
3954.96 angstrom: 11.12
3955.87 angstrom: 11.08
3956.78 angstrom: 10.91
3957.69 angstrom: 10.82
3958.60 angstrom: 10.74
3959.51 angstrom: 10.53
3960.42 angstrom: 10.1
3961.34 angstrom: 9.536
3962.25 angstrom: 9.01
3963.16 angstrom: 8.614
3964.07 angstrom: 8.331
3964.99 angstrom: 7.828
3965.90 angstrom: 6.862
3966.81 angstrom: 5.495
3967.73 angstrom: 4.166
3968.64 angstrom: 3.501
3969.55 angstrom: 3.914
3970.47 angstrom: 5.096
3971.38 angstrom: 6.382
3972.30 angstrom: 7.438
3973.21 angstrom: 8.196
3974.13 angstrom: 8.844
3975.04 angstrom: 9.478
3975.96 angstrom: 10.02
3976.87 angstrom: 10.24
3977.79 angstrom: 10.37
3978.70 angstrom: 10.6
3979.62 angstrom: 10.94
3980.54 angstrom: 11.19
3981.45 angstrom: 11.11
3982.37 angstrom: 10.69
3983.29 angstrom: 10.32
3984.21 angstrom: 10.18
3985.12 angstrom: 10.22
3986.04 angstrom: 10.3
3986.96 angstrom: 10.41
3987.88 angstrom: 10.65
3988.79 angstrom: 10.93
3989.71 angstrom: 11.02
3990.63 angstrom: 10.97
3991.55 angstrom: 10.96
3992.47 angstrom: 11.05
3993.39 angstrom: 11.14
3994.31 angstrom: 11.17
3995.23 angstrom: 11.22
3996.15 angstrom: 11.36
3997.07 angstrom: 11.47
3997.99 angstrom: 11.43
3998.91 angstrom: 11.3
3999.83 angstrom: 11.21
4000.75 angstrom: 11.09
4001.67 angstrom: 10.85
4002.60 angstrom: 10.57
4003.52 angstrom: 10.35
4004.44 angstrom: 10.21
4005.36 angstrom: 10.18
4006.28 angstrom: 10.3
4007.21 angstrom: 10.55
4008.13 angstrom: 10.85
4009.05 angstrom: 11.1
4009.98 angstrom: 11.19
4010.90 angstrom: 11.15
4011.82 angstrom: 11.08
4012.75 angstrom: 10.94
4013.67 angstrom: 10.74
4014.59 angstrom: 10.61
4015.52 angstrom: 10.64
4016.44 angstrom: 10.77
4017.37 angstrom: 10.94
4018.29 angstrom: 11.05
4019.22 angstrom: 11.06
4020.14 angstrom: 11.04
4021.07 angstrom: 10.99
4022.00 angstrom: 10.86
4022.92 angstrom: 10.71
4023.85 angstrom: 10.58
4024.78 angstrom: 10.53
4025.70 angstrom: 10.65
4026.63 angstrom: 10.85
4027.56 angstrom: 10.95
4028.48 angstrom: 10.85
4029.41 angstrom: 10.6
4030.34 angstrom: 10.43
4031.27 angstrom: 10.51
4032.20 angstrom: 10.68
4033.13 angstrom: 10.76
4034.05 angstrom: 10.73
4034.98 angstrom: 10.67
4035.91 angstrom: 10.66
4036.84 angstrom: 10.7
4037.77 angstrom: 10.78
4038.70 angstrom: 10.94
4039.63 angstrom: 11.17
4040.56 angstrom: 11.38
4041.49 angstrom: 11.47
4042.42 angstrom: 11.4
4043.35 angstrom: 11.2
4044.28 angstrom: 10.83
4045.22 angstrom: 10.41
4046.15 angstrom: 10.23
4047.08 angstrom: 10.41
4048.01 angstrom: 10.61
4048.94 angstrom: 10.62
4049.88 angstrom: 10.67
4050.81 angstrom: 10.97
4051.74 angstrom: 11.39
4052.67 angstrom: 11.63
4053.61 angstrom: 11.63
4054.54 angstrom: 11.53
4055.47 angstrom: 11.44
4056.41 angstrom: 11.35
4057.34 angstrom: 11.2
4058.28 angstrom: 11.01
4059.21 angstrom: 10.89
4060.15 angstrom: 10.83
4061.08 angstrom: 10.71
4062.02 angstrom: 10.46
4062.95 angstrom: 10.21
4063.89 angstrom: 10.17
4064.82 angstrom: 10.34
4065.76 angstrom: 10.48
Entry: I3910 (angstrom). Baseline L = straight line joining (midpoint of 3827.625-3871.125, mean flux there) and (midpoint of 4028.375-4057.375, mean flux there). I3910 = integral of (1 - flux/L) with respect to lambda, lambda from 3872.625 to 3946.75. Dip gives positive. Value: 6.19 angstrom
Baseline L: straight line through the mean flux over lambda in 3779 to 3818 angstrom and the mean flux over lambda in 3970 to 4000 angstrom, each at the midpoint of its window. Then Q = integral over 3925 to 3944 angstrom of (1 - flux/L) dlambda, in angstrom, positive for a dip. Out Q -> 4.8 angstrom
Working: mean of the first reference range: 9.79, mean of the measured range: 7.53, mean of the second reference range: 10.2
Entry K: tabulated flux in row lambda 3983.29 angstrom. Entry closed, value 10.32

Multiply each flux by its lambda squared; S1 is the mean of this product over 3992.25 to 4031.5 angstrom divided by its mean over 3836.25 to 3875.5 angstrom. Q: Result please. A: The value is 1.2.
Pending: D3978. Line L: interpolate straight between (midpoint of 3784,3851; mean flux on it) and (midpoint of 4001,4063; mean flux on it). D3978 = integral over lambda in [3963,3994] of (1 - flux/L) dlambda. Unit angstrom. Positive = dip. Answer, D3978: 4.27 angstrom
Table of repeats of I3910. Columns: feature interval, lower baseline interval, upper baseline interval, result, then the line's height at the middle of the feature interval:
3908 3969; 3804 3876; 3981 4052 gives 7.7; 10.4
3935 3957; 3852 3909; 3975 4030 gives 1.5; 10.4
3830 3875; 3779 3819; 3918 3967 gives -0.9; 9.5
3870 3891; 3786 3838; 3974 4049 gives 1.0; 9.85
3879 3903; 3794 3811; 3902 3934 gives -0.7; 9.3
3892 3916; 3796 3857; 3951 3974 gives -3.2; 8.94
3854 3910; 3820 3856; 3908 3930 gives -1.1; 9.66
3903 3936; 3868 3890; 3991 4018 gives 3.4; 9.97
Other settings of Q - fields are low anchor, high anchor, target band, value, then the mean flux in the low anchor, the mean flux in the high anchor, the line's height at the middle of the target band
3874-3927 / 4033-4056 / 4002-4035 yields 0.06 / 9.79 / 11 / 10.8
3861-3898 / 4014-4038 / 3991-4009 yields -0.58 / 9.75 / 10.8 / 10.6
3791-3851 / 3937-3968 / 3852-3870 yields -1.82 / 9.42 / 9.57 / 9.46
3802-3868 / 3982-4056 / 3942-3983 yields 4.80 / 9.76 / 10.9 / 10.5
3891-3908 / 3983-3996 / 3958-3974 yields 4.68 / 9.91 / 10.8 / 10.5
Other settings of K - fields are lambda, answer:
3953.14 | 10.61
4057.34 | 11.2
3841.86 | 9.511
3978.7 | 10.6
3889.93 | 8.325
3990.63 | 10.97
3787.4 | 9.704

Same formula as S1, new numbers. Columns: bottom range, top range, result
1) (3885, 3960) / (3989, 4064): 1.22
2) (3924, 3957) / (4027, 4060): 1.31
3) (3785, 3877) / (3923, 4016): 1.05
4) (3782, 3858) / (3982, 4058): 1.25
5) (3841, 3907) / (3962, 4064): 1.11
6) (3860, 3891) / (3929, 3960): 0.94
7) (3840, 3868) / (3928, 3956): 0.87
